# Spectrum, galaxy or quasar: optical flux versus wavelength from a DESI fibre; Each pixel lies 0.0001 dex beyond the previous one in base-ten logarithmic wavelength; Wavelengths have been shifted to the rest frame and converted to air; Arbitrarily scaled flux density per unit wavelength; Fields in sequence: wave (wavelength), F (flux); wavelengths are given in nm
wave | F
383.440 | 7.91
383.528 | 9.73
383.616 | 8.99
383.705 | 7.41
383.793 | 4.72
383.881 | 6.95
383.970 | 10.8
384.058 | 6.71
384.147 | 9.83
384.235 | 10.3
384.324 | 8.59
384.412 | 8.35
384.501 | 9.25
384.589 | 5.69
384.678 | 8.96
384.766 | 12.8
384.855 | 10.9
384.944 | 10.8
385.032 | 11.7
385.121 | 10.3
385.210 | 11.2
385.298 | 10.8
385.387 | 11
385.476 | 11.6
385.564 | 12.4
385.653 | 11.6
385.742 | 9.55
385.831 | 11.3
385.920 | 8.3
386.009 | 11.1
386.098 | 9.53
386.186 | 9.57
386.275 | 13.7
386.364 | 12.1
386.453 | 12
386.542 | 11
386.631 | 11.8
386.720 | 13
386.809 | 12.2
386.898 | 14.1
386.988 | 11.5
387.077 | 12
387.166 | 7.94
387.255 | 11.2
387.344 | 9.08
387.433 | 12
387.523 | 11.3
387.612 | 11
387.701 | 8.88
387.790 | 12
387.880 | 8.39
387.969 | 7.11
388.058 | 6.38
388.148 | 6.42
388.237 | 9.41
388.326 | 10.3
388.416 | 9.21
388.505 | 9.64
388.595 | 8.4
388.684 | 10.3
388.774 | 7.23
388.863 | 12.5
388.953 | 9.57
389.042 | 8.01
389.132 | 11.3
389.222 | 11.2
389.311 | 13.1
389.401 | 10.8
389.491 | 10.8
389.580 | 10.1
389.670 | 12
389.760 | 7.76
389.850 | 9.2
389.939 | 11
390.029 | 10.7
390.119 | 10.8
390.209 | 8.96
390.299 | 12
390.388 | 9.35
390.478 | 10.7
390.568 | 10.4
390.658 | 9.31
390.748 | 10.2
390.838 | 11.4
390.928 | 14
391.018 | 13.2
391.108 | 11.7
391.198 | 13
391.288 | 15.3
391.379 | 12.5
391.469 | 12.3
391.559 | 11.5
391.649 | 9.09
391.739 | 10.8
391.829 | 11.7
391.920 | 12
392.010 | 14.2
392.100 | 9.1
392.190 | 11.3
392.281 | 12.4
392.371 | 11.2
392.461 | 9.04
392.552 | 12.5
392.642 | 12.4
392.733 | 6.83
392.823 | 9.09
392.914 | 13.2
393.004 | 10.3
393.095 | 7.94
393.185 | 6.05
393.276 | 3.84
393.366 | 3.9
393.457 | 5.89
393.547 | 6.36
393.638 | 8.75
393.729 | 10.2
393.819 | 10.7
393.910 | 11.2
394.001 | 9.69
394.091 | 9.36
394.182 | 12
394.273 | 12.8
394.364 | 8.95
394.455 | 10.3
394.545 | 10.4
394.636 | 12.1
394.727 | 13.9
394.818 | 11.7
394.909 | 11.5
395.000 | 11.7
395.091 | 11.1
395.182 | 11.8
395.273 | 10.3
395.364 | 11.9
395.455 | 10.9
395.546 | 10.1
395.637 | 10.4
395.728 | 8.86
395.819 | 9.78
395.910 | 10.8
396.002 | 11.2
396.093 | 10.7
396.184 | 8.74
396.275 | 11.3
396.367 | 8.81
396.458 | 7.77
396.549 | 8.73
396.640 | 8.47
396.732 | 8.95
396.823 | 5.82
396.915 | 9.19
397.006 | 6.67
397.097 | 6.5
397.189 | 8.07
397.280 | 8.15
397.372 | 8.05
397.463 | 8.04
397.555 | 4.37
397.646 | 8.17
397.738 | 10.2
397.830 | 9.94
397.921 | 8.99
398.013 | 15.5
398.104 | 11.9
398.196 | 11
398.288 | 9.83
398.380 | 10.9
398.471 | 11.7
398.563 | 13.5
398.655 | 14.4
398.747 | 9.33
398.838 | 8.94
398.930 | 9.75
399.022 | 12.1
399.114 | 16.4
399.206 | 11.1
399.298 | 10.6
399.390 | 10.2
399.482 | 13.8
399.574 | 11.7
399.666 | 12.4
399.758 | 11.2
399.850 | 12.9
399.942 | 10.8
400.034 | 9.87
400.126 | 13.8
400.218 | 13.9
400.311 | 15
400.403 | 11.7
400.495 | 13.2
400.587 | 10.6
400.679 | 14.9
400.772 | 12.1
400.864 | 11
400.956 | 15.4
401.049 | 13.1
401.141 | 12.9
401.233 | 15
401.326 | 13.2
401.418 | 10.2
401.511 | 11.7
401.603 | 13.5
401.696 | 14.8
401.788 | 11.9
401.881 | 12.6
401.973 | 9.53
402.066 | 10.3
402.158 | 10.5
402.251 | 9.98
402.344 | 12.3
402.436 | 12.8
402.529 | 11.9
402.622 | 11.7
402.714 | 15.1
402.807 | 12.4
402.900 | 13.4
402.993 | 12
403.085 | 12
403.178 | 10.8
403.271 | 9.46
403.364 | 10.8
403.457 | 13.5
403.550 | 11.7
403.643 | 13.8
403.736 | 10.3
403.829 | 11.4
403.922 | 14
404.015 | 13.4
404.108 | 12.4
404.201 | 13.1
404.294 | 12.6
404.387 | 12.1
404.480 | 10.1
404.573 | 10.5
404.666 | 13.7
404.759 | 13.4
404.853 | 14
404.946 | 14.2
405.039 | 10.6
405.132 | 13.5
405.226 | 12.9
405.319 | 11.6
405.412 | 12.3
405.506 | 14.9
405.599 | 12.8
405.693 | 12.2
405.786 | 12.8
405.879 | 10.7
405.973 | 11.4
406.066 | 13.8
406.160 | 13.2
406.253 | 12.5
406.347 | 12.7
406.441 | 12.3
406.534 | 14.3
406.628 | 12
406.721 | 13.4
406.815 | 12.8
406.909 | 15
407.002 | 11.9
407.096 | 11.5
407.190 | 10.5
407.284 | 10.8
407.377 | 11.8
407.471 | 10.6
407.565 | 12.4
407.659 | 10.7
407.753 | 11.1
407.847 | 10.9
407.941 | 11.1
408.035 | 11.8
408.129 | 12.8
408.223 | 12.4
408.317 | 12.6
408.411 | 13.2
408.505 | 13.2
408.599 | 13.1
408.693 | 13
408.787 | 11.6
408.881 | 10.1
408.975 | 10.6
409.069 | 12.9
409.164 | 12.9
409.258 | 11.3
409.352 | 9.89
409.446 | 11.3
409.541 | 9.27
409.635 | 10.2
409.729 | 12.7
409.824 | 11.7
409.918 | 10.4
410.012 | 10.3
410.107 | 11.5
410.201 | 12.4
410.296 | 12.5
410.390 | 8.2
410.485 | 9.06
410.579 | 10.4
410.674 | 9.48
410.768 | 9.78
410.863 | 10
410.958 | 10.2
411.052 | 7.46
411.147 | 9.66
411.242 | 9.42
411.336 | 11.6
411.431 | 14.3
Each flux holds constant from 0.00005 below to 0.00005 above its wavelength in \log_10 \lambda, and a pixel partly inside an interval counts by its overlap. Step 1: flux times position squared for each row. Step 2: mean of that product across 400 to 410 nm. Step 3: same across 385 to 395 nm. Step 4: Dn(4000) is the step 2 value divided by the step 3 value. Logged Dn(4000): 1.25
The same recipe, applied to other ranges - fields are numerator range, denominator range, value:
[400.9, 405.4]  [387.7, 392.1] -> 1.25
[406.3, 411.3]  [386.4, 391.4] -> 1.18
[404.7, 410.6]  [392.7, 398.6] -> 1.32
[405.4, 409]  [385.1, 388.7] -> 1.29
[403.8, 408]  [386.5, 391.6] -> 1.26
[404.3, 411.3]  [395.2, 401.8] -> 1.12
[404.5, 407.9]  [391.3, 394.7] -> 1.30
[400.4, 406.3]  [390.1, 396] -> 1.23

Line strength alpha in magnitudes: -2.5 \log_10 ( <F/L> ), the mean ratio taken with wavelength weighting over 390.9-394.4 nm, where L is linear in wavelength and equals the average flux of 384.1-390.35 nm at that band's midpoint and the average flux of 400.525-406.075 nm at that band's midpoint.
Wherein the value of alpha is 0.06 mag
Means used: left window 10.4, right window 12.4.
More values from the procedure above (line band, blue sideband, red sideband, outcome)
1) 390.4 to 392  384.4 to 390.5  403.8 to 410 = -0.10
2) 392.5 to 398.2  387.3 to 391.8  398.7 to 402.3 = 0.18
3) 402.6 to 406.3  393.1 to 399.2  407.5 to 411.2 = -0.17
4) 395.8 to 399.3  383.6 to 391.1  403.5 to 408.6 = 0.16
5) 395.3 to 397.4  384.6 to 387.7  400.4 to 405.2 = 0.28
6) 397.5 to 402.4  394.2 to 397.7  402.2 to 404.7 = -0.08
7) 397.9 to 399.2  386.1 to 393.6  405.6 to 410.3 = -0.06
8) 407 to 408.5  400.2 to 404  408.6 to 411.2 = -0.05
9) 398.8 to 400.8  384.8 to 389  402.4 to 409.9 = -0.05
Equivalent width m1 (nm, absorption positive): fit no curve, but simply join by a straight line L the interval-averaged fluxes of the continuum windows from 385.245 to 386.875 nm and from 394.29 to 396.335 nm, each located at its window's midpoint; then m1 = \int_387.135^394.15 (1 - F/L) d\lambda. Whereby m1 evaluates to 0.596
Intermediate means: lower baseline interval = 11.3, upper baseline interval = 10.8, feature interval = 10.1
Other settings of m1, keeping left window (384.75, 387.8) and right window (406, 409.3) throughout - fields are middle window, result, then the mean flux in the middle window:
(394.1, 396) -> 0.09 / 11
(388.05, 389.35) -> 0.19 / 9.61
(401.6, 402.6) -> 0.01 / 11.7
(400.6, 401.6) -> -0.09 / 12.9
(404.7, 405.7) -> -0.08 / 13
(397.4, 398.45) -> 0.16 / 9.91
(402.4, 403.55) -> -0.02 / 12.1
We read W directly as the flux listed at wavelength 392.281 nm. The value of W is 12.4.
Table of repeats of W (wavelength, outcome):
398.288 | 9.83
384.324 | 8.59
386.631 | 11.8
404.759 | 13.4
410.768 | 9.78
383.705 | 7.41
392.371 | 11.2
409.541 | 9.27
